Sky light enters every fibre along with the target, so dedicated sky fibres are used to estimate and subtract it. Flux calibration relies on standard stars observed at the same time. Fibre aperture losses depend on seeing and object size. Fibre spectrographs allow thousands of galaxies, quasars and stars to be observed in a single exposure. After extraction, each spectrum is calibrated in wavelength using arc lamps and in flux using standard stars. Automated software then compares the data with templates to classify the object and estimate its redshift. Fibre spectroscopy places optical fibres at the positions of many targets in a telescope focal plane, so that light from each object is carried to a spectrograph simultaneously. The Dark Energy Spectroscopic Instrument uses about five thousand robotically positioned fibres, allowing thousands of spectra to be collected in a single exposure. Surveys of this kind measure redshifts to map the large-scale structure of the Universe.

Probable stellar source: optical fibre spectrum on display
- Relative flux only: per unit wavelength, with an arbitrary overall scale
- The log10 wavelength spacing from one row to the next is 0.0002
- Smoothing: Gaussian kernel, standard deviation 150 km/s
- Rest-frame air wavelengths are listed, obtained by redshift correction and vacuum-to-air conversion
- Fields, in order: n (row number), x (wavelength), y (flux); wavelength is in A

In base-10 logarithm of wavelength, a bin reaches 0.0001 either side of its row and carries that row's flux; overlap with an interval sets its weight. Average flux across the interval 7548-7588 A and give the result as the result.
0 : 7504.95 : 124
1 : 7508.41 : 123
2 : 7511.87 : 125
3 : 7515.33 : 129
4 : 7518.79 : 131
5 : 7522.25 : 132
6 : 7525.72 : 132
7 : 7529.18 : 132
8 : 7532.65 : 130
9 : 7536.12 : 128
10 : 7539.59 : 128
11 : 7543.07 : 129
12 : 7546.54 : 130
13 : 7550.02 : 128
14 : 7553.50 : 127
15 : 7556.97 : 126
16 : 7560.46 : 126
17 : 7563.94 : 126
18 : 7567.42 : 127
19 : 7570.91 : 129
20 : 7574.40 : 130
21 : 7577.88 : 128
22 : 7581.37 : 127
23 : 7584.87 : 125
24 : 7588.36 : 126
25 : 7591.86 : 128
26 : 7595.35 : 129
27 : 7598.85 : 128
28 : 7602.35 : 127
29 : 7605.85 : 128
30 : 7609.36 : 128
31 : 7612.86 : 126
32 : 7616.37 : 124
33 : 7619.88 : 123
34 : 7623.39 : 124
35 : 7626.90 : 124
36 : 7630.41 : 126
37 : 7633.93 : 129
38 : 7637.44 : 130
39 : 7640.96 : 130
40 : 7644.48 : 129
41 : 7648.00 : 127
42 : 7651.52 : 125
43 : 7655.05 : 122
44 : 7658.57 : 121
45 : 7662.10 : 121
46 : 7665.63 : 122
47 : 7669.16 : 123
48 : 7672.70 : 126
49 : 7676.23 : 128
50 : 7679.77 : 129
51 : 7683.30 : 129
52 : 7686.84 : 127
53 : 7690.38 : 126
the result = 127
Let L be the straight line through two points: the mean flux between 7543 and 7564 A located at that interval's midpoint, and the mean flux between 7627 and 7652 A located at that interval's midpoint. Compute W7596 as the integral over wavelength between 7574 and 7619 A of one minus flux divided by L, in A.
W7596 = 0.21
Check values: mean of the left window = 127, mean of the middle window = 127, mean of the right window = 128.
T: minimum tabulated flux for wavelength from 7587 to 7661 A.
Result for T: 121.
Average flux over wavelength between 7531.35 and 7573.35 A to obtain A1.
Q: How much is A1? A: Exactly 128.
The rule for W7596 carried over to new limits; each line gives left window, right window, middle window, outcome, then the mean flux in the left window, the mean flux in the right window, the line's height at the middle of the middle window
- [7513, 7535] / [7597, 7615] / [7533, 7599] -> 0.68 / 131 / 127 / 129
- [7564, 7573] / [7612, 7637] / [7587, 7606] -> -0.17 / 128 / 125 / 127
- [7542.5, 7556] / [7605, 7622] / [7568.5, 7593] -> -0.10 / 128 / 126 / 127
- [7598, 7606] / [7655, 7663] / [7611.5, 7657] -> -0.75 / 128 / 121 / 124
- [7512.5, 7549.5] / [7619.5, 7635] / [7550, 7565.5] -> 0.26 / 130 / 125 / 129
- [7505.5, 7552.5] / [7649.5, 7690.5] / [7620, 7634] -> 0.12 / 129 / 125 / 126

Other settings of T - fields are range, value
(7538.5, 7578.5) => 126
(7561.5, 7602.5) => 125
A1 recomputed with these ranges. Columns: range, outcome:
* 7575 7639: 127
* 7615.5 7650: 127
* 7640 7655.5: 127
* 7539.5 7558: 128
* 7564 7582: 128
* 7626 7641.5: 128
